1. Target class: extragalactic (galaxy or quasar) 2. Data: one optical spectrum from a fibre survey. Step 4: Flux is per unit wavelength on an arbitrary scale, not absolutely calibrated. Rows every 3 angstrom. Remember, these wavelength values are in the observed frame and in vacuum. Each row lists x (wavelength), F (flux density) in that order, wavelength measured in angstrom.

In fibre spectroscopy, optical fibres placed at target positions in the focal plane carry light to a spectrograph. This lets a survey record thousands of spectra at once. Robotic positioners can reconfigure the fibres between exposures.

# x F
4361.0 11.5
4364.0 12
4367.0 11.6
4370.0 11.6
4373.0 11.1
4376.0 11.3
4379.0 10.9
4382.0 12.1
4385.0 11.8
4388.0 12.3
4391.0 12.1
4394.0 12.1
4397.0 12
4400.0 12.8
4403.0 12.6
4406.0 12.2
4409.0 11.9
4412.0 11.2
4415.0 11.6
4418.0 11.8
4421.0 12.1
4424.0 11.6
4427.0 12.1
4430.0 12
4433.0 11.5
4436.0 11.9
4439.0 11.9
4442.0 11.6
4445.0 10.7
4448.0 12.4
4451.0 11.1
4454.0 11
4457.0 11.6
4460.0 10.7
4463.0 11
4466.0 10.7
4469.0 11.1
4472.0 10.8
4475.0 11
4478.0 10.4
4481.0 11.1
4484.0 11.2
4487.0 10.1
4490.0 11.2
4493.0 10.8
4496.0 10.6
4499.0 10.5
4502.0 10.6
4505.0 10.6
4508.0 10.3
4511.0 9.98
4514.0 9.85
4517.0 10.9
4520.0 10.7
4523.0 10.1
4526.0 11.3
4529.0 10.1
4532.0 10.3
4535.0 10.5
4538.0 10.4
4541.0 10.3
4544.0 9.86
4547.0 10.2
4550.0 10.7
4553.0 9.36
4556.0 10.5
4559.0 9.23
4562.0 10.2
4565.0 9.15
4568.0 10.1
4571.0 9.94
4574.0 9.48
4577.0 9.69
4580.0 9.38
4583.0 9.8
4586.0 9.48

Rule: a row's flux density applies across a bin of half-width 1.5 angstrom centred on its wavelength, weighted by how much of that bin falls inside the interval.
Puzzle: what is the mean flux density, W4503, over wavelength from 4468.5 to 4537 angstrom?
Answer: 10.6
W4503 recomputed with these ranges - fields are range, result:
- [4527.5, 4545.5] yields 10.2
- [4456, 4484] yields 10.9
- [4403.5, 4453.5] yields 11.7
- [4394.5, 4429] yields 12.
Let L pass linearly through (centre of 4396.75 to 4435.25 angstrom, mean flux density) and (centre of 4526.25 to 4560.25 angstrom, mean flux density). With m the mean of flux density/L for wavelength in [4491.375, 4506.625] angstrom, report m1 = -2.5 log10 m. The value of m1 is 0.02 mag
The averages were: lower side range 12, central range 10.6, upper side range 10.2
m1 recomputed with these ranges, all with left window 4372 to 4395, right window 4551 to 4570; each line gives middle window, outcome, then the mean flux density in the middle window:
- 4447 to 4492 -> -0.02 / 11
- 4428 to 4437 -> -0.06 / 11.8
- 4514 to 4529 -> -0.04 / 10.6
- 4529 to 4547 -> -0.02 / 10.3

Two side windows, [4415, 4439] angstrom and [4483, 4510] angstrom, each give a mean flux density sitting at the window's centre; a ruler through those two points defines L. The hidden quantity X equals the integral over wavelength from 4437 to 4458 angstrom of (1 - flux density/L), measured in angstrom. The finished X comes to 0.0 angstrom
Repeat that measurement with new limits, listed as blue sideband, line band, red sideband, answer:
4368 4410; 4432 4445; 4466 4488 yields -0.36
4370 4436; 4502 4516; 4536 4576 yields 0.39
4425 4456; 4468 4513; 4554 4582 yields 0.87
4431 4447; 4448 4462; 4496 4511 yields 0.07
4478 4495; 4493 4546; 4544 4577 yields -0.06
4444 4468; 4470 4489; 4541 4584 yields 0.14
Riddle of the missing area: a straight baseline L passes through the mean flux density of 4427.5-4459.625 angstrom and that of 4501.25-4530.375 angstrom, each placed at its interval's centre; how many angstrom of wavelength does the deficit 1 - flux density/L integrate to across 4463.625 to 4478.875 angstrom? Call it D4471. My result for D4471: 0.4 angstrom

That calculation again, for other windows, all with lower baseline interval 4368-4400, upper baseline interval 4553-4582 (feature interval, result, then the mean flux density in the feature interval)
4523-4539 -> -0.6 angstrom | 10.5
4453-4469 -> -0.1 angstrom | 11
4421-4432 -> -0.6 angstrom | 11.9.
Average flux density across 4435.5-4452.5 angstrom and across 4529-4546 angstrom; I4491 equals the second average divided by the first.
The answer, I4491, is 0.89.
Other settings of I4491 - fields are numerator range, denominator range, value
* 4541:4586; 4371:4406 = 0.82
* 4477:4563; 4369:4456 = 0.88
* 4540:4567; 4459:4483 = 0.92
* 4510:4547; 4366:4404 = 0.87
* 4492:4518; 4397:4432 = 0.87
